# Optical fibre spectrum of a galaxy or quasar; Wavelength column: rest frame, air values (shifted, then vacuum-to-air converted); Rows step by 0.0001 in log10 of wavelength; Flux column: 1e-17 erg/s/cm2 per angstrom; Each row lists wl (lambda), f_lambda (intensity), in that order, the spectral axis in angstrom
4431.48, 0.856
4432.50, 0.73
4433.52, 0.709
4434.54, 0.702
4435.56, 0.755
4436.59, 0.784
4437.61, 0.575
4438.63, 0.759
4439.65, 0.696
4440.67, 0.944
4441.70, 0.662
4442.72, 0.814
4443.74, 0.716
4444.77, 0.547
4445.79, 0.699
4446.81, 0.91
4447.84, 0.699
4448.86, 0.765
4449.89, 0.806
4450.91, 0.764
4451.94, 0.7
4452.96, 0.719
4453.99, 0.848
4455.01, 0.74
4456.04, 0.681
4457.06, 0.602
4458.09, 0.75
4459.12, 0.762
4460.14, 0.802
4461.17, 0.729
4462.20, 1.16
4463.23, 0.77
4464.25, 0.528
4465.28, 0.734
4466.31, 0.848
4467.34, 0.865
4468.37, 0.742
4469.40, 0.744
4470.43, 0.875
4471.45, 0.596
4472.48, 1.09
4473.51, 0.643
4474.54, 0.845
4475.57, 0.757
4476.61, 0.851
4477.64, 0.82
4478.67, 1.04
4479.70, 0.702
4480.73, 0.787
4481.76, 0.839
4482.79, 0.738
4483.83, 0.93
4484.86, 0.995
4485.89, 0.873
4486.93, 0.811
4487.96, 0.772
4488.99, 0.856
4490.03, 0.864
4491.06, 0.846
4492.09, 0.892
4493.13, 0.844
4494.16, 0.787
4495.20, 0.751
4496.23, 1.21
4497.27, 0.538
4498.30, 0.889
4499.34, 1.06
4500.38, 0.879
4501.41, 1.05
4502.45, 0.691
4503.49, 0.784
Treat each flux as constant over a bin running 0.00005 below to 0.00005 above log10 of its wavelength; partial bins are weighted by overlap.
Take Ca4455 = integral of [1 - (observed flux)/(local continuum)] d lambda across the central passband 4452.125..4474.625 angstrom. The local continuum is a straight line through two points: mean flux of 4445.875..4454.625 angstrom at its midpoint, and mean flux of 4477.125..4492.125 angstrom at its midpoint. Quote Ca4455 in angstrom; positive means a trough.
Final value 0.8 angstrom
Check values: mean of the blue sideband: 0.772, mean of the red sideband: 0.85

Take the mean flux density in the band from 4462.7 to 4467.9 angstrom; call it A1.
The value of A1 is 0.75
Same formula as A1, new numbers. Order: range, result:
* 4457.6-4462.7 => 0.84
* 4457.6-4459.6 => 0.755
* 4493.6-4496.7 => 0.912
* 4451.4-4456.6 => 0.737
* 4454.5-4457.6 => 0.675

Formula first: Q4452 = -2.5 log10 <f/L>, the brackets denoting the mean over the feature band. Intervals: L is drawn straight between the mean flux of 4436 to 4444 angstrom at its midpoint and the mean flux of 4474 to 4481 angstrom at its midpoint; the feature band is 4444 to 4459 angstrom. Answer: 0.06 mag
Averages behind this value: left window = 0.745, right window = 0.829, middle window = 0.731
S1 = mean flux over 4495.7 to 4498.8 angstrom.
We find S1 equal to 0.88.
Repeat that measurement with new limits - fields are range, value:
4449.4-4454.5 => 0.768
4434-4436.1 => 0.727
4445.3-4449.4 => 0.768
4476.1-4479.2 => 0.904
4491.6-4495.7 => 0.817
